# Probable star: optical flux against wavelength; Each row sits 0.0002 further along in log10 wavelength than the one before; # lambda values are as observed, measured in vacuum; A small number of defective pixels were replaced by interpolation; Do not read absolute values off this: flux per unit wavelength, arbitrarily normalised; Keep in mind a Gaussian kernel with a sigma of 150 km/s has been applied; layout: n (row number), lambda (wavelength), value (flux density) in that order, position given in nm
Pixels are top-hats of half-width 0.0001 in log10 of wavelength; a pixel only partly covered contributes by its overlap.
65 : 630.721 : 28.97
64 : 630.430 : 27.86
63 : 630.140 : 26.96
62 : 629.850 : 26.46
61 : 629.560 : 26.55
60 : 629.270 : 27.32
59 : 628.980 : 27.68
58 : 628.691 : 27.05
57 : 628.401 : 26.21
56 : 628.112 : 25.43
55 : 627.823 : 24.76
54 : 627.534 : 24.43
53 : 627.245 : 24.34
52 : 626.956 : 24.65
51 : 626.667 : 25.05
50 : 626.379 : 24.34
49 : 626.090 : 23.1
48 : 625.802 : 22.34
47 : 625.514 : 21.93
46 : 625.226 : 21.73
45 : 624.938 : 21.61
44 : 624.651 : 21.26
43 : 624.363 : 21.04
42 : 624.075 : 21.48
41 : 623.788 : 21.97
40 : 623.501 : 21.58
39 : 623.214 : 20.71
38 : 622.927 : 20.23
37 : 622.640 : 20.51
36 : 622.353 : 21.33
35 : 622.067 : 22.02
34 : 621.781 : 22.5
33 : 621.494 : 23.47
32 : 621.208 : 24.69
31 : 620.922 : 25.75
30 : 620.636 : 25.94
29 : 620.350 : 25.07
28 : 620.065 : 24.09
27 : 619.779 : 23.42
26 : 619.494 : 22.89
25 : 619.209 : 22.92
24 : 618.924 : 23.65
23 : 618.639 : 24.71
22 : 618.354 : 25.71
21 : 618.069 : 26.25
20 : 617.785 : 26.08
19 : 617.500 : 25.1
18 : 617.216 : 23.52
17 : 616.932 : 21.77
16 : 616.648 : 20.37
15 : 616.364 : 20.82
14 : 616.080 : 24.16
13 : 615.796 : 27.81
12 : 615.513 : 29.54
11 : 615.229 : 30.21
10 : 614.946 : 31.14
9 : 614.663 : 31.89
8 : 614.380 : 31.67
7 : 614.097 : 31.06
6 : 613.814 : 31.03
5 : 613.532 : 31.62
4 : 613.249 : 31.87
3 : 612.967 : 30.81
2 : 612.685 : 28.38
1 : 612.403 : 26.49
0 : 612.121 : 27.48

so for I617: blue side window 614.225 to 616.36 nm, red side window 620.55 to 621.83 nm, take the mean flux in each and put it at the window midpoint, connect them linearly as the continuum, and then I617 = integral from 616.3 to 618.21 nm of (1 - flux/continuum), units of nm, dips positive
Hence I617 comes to 0.27 nm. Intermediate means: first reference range 28.9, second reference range 24.5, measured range 23.5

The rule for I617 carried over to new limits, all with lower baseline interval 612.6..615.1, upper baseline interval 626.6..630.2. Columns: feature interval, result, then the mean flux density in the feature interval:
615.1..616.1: 0.070 nm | 28.3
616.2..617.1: 0.268 nm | 21.1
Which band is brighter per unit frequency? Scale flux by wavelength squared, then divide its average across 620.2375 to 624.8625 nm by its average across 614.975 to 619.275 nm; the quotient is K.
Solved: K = 0.91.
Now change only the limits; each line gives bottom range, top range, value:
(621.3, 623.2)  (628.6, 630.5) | 1.28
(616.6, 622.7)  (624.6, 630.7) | 1.08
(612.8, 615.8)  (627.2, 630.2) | 0.89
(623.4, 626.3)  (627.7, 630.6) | 1.24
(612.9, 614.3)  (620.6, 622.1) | 0.79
